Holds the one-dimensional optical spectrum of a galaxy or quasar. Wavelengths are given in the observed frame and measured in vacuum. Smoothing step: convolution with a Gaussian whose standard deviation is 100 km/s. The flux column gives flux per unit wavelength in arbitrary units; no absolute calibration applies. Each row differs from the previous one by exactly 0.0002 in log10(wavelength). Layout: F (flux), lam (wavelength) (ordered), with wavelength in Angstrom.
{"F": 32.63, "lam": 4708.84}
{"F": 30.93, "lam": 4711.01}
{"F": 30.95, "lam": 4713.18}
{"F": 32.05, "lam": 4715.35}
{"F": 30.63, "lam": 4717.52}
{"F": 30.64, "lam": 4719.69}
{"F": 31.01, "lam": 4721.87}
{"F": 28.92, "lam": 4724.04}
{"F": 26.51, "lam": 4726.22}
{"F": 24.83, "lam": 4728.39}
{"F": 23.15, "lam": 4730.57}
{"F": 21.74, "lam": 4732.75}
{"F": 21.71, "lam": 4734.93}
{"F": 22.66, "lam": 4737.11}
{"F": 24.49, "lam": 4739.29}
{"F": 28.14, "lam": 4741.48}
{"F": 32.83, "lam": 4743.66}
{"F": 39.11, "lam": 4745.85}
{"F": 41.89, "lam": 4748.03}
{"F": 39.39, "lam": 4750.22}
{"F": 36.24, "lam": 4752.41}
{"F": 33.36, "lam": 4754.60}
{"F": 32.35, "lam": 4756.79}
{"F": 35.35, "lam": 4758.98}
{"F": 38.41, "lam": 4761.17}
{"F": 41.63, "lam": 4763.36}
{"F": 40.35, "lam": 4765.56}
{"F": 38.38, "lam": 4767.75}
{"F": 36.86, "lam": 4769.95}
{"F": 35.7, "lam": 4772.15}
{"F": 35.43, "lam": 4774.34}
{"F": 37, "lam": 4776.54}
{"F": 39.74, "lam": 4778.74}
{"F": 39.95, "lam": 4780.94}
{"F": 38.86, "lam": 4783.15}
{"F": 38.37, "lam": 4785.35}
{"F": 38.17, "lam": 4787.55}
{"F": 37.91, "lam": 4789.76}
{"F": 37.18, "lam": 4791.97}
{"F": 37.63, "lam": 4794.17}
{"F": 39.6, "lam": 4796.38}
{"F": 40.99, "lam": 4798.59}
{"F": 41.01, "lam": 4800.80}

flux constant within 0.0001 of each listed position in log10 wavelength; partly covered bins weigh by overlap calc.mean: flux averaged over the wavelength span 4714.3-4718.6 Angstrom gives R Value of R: 31.3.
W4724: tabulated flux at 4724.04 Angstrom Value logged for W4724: 28.92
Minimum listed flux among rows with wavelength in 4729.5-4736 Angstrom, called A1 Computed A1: 21.71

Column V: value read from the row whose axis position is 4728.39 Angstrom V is 24.83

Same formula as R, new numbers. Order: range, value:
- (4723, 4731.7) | 25.8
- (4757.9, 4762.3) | 37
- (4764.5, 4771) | 38.5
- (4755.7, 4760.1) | 33.9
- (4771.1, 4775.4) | 35.6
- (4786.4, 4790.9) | 38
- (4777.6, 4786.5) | 39.2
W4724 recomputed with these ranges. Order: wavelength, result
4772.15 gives 35.7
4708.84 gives 32.63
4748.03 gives 41.89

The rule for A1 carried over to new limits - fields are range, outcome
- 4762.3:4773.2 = 35.7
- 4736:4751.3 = 22.66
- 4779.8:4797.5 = 37.18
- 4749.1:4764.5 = 32.35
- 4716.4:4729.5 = 24.83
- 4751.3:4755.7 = 33.36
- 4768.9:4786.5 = 35.43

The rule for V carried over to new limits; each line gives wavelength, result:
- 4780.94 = 39.95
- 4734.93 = 21.71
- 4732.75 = 21.74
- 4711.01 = 30.93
